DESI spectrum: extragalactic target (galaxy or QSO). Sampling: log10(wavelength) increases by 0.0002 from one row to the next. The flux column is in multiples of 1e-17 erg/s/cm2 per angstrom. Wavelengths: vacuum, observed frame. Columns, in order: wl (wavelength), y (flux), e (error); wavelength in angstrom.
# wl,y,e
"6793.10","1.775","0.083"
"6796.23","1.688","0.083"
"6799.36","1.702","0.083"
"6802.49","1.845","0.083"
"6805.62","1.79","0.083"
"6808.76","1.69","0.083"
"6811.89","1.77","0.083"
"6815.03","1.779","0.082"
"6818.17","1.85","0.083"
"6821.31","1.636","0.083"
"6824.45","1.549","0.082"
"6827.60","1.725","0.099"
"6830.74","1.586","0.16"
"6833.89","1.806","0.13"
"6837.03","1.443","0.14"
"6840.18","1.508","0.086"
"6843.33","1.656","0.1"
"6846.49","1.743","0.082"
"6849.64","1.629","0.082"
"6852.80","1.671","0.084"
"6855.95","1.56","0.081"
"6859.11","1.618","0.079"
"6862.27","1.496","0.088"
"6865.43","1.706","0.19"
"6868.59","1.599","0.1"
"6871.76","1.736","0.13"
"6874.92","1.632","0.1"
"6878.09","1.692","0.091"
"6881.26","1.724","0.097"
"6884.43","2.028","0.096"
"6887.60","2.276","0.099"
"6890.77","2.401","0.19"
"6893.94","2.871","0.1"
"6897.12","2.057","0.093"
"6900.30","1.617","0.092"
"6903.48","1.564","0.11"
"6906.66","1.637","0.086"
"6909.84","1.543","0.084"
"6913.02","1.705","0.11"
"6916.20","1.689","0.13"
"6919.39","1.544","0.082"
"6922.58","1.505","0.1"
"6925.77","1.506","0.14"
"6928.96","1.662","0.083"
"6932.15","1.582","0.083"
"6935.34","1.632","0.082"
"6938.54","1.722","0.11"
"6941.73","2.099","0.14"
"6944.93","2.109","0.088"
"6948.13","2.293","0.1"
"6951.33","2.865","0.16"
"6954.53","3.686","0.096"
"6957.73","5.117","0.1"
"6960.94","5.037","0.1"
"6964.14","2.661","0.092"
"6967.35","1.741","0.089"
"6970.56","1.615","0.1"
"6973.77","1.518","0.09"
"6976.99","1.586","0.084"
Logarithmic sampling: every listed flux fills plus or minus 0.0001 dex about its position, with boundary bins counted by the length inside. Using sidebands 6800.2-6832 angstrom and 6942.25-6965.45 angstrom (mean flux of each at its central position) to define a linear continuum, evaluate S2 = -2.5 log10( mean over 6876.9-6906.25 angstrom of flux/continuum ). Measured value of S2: 0.28 mag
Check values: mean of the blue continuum 1.72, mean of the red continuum 3.35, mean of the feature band 2.01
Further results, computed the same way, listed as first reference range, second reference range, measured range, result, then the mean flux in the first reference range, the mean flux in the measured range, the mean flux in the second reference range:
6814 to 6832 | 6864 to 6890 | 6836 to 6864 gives 0.10 mag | 1.69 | 1.59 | 1.82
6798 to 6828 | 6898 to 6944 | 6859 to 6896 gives -0.14 mag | 1.73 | 1.91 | 1.66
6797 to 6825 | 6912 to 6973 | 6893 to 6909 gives 0.12 mag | 1.74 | 1.89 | 2.3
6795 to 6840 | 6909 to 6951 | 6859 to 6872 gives 0.07 mag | 1.7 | 1.62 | 1.78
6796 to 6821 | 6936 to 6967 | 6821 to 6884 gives 0.28 mag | 1.76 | 1.64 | 2.97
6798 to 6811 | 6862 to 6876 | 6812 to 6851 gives 0.03 mag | 1.76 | 1.66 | 1.65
